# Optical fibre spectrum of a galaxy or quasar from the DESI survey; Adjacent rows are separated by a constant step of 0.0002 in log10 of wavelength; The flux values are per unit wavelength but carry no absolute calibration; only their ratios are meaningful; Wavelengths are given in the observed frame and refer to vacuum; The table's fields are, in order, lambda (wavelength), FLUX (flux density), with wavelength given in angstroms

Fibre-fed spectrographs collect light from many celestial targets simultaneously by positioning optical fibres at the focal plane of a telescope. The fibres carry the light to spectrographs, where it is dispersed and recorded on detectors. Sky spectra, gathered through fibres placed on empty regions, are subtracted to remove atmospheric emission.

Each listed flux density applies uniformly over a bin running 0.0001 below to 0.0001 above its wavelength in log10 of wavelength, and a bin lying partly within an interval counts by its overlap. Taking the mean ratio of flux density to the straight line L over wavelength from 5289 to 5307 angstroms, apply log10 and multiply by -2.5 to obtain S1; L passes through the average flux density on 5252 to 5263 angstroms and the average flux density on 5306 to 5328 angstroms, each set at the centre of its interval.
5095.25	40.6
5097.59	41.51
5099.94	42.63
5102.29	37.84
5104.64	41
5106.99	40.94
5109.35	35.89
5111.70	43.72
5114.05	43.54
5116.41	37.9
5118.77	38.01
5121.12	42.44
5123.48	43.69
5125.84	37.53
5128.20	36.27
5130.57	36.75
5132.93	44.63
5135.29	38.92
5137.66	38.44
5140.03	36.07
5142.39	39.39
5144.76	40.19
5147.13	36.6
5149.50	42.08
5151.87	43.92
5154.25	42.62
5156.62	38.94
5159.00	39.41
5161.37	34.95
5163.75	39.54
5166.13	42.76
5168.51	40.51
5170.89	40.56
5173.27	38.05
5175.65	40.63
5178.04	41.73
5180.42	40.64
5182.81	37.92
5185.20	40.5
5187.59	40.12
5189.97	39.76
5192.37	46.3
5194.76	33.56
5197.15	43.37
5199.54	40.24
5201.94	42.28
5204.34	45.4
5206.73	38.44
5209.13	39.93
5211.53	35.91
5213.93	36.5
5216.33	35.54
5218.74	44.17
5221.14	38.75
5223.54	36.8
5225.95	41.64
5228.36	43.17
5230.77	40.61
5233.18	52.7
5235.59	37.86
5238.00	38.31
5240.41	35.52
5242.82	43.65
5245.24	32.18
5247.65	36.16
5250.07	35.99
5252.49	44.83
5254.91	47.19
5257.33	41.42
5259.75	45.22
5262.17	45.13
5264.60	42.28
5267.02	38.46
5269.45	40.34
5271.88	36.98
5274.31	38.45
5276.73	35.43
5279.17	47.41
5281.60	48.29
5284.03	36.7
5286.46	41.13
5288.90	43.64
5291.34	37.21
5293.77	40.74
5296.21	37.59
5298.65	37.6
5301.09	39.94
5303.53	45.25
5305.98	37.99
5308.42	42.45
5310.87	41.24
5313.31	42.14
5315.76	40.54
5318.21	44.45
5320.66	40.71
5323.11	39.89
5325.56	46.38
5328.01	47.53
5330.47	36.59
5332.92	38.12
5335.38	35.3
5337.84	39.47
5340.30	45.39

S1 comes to 0.09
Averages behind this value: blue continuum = 44.8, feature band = 39.7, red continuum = 42.3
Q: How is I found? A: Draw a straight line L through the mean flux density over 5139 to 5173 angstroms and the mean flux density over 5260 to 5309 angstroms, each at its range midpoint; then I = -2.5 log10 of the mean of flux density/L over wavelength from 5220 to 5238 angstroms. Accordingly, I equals -0.03 mag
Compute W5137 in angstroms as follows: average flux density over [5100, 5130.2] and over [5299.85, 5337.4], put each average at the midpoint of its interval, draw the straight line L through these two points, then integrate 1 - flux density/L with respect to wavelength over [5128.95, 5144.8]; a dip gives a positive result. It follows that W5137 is 0.4 angstroms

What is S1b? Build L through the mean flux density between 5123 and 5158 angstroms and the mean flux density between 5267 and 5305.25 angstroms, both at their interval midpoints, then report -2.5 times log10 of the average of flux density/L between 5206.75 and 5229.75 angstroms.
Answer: 0.02 mag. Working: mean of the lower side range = 39.6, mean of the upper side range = 40.3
